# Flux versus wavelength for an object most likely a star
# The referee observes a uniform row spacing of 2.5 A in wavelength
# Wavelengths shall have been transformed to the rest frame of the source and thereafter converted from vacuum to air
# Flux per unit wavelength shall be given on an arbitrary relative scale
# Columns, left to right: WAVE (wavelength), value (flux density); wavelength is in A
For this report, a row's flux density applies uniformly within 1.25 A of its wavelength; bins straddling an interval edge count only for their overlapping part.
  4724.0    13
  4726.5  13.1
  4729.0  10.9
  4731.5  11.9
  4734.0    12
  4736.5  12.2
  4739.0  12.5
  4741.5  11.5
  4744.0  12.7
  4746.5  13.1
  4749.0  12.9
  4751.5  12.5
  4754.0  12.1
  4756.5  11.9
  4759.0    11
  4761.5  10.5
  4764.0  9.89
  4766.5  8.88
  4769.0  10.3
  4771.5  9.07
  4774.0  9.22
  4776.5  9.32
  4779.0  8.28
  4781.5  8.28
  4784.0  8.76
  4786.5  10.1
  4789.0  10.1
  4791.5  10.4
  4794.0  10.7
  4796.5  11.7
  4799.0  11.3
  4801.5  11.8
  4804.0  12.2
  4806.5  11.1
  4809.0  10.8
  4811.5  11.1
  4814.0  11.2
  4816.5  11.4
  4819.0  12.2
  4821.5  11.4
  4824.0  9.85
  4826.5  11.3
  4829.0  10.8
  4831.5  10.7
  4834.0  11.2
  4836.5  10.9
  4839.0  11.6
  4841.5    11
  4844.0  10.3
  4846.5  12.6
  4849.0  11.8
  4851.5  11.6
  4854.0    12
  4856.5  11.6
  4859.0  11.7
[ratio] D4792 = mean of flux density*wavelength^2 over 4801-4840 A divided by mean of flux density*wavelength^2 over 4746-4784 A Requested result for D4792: 1.11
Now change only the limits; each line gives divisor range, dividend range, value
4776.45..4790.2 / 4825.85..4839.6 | 1.24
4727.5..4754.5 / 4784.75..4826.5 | 0.93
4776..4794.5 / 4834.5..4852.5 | 1.23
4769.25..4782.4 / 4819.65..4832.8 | 1.24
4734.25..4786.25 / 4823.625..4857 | 1.08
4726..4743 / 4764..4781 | 0.78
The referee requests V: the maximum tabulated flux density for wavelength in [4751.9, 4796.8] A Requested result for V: 12.1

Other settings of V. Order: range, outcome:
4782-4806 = 12.2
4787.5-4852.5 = 12.6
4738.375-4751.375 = 13.1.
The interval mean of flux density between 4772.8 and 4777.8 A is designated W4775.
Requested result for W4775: 9.26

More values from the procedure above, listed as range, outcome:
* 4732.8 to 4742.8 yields 12.1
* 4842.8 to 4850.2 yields 11.6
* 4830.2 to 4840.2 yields 11.1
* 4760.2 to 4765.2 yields 10.2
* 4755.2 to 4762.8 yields 11.1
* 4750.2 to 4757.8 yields 12.2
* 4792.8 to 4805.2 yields 11.5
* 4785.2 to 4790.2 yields 10.1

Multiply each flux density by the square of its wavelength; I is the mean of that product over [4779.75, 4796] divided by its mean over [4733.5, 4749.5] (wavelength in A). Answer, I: 0.8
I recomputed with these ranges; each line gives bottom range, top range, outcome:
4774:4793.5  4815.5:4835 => 1.21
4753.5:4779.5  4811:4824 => 1.15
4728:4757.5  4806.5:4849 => 0.95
